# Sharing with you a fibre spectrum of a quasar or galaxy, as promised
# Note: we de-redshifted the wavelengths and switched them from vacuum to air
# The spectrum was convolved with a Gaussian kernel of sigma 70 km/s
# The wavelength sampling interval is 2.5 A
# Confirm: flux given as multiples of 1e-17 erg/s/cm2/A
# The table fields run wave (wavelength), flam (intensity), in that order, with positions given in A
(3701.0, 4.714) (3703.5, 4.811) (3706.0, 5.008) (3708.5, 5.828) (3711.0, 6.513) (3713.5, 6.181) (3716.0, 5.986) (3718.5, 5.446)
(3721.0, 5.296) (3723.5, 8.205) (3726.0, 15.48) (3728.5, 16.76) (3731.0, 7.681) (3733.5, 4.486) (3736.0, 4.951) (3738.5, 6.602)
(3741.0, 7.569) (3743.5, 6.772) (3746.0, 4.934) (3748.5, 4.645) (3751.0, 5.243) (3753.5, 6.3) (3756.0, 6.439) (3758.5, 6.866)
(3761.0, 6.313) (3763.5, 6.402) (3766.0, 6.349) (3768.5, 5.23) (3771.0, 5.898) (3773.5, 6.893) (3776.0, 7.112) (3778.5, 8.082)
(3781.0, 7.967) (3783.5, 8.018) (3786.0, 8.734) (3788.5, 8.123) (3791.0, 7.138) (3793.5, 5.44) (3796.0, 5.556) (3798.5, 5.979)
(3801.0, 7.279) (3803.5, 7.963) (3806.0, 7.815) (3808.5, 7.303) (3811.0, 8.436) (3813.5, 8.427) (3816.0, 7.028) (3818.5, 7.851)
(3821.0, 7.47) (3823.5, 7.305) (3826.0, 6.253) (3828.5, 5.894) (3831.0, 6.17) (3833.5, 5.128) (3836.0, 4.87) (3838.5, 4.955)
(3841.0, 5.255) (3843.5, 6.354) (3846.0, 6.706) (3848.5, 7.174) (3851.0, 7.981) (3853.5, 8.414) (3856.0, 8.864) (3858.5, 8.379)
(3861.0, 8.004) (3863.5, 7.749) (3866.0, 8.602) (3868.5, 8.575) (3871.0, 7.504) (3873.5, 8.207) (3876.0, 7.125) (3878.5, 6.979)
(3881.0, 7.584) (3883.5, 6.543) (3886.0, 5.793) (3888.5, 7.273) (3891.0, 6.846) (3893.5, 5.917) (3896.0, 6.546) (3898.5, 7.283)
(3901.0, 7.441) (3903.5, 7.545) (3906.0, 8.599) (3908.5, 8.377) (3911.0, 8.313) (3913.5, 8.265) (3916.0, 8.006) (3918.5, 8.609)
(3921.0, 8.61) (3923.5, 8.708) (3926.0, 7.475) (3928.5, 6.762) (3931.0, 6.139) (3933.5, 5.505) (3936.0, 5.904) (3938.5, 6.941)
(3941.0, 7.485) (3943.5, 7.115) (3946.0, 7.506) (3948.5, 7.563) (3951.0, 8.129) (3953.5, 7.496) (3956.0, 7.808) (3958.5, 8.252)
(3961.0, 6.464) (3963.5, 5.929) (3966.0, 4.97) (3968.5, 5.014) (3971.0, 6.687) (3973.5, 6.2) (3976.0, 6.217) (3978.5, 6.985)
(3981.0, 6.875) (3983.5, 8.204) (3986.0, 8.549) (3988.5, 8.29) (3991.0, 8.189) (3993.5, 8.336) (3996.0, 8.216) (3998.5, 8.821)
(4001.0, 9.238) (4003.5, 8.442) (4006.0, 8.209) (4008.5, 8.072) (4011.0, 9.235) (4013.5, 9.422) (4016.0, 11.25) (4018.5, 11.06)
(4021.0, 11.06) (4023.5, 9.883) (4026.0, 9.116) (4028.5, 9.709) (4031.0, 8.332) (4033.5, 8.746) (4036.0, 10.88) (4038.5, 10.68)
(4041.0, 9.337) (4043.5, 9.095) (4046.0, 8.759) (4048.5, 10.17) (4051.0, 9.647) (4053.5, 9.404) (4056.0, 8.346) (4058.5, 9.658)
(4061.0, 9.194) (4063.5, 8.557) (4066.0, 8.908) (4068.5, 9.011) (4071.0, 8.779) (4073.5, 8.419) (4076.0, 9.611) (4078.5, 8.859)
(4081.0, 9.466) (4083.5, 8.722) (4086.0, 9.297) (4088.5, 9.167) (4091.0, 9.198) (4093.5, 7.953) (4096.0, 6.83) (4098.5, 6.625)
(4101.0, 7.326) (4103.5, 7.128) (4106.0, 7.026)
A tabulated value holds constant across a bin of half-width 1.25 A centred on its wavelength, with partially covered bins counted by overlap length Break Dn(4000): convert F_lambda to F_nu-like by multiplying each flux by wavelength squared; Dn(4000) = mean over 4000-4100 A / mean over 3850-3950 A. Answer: 1.31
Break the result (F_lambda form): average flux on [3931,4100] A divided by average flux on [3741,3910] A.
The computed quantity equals 1.19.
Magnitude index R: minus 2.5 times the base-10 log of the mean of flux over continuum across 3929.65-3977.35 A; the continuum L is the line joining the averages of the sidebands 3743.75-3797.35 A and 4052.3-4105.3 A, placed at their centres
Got 0.16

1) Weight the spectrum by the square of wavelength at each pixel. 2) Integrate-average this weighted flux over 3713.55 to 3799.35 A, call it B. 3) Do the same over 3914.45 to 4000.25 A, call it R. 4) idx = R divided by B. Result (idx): 1.2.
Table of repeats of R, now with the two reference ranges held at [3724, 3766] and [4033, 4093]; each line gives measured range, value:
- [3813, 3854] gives 0.19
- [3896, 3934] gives 0.09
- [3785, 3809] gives 0.08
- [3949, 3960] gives 0.10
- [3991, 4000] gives 0.05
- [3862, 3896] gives 0.12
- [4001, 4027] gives -0.07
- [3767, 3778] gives 0.17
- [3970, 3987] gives 0.23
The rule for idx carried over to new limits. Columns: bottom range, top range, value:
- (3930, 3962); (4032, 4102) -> 1.34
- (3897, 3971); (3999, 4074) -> 1.35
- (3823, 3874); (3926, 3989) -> 1.04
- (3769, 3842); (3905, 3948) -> 1.16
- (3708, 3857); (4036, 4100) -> 1.49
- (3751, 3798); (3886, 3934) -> 1.18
